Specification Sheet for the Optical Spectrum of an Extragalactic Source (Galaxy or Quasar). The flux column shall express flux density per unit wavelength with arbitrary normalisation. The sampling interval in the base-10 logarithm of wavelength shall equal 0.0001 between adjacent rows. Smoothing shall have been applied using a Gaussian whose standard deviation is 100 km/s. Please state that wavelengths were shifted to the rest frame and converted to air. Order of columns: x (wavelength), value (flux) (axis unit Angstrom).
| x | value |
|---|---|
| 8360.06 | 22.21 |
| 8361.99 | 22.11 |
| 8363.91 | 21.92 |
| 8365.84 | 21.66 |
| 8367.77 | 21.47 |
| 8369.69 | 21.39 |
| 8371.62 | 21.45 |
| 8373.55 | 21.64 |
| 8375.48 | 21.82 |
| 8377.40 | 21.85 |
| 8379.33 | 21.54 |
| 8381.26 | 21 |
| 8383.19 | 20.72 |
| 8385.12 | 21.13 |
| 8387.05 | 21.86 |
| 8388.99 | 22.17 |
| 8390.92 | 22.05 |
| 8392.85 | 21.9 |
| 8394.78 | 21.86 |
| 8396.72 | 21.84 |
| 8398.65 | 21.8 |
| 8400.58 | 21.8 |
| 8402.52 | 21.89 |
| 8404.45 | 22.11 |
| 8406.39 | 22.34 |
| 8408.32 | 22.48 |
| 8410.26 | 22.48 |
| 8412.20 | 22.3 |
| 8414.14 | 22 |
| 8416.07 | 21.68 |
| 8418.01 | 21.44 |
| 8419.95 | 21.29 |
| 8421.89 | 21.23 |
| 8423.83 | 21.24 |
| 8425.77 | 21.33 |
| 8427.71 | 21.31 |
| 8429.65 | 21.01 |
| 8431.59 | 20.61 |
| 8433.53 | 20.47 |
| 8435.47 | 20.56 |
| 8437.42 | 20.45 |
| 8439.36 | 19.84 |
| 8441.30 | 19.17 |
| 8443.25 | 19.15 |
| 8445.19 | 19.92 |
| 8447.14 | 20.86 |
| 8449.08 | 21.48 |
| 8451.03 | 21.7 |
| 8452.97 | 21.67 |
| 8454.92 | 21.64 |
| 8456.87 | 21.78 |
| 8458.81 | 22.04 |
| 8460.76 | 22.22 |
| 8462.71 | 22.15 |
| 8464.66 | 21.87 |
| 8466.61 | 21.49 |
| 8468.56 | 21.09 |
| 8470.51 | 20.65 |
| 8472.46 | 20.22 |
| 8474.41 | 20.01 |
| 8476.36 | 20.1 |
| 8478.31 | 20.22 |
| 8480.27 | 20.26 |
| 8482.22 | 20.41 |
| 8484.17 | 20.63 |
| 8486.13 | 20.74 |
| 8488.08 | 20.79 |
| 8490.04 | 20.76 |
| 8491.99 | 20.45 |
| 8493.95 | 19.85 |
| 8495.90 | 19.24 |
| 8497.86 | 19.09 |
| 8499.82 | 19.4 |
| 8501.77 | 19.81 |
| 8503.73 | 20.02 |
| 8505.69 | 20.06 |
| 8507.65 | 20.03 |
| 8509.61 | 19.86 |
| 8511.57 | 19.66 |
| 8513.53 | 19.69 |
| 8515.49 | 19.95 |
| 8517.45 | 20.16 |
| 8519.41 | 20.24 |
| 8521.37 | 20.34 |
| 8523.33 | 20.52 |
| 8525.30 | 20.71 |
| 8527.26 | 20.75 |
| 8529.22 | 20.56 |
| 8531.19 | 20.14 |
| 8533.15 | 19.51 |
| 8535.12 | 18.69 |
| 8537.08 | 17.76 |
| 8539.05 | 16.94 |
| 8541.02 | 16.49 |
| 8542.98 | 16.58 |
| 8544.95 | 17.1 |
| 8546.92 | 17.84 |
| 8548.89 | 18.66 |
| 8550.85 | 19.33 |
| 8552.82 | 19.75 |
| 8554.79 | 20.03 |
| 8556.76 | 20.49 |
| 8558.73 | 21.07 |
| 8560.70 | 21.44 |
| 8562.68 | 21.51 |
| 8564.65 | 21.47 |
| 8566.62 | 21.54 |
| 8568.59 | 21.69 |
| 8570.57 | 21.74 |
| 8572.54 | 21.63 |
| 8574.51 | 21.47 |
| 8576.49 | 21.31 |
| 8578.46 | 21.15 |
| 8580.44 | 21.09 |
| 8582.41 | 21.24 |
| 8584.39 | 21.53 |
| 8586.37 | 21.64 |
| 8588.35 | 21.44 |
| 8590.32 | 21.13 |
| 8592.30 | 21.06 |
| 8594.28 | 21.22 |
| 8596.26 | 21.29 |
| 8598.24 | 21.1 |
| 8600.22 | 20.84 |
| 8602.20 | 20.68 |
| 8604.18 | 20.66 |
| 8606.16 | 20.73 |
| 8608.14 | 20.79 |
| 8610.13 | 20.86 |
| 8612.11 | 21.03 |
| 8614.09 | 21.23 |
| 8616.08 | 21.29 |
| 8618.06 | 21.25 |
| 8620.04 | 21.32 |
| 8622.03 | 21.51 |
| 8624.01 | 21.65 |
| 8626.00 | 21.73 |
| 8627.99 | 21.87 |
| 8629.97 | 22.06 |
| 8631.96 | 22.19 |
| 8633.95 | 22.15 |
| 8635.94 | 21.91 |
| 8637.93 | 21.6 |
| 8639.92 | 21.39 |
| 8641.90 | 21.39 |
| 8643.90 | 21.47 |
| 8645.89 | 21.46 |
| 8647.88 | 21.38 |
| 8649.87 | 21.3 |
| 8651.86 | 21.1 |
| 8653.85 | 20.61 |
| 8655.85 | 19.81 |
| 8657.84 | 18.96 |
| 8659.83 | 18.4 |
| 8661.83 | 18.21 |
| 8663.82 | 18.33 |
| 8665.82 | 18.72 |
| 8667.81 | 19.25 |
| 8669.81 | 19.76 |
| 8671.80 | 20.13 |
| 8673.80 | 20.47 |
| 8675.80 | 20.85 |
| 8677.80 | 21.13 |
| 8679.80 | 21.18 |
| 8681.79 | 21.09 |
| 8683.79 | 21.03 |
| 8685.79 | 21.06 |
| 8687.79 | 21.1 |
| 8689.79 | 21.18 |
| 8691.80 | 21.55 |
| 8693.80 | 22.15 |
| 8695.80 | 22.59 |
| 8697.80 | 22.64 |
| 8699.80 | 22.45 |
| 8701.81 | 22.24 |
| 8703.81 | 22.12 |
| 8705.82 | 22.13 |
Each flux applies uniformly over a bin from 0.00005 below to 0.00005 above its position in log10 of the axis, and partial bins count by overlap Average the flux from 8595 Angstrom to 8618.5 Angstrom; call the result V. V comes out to 21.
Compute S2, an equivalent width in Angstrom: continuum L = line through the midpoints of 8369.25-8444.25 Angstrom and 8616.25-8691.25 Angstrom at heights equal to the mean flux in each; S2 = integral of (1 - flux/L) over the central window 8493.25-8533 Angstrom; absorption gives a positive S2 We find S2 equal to 2.16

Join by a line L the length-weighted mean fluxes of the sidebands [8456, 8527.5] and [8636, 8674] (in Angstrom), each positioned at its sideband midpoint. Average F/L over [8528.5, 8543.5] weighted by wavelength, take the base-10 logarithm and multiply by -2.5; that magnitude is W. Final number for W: 0.12 mag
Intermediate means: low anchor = 20.5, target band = 18.3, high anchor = 20.2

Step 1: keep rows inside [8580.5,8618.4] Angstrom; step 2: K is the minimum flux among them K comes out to 20.66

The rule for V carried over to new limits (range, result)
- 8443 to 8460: 21.2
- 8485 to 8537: 20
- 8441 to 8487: 20.9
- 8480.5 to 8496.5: 20.4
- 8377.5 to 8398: 21.6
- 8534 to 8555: 18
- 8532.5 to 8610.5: 20.3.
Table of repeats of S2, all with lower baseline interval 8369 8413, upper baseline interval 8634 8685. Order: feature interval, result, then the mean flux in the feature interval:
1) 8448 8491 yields 0.7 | 21.1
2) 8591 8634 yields -1.2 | 21.3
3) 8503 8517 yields 0.9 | 19.9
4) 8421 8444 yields 1.1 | 20.5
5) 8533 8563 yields 3.1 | 18.9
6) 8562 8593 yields -0.8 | 21.4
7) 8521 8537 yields 0.8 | 20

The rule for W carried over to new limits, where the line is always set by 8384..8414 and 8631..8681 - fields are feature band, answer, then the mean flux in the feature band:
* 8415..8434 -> 0.033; 21.2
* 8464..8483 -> 0.049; 20.6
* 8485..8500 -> 0.073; 20.1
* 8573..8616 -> -0.013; 21.1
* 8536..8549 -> 0.222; 17.3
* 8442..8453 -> 0.053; 20.7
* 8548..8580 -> 0.007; 20.9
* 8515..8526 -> 0.051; 20.3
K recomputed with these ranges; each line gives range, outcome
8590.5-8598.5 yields 21.06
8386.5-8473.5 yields 19.15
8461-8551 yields 16.49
